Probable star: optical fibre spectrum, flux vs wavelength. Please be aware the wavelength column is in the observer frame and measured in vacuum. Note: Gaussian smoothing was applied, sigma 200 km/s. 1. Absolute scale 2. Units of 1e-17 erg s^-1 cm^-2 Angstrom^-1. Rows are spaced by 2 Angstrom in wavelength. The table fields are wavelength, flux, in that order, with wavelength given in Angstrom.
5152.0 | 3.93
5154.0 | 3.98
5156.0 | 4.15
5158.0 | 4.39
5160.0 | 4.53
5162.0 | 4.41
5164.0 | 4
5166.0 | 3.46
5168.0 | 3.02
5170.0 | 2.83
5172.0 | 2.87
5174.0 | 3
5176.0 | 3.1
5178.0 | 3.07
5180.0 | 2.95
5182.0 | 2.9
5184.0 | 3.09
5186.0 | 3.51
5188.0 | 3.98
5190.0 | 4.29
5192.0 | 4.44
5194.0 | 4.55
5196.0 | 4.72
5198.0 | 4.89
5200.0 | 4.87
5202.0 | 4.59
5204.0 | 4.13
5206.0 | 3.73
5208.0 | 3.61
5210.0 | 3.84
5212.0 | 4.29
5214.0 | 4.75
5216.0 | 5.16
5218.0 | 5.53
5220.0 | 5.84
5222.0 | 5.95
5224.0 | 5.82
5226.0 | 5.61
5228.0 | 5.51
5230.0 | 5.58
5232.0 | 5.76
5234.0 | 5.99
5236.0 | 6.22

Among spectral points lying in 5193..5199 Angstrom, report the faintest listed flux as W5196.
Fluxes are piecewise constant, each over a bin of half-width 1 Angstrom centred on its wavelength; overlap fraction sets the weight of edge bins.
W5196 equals 4.55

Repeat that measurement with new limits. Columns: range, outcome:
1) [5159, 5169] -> 3.02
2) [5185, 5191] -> 3.51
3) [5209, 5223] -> 3.84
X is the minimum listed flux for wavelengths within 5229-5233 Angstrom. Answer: 5.58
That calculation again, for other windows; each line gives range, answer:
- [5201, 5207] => 3.73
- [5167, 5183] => 2.83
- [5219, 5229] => 5.51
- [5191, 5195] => 4.44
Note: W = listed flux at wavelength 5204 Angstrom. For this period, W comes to 4.13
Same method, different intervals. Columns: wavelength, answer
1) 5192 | 4.44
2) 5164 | 4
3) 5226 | 5.61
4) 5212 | 4.29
